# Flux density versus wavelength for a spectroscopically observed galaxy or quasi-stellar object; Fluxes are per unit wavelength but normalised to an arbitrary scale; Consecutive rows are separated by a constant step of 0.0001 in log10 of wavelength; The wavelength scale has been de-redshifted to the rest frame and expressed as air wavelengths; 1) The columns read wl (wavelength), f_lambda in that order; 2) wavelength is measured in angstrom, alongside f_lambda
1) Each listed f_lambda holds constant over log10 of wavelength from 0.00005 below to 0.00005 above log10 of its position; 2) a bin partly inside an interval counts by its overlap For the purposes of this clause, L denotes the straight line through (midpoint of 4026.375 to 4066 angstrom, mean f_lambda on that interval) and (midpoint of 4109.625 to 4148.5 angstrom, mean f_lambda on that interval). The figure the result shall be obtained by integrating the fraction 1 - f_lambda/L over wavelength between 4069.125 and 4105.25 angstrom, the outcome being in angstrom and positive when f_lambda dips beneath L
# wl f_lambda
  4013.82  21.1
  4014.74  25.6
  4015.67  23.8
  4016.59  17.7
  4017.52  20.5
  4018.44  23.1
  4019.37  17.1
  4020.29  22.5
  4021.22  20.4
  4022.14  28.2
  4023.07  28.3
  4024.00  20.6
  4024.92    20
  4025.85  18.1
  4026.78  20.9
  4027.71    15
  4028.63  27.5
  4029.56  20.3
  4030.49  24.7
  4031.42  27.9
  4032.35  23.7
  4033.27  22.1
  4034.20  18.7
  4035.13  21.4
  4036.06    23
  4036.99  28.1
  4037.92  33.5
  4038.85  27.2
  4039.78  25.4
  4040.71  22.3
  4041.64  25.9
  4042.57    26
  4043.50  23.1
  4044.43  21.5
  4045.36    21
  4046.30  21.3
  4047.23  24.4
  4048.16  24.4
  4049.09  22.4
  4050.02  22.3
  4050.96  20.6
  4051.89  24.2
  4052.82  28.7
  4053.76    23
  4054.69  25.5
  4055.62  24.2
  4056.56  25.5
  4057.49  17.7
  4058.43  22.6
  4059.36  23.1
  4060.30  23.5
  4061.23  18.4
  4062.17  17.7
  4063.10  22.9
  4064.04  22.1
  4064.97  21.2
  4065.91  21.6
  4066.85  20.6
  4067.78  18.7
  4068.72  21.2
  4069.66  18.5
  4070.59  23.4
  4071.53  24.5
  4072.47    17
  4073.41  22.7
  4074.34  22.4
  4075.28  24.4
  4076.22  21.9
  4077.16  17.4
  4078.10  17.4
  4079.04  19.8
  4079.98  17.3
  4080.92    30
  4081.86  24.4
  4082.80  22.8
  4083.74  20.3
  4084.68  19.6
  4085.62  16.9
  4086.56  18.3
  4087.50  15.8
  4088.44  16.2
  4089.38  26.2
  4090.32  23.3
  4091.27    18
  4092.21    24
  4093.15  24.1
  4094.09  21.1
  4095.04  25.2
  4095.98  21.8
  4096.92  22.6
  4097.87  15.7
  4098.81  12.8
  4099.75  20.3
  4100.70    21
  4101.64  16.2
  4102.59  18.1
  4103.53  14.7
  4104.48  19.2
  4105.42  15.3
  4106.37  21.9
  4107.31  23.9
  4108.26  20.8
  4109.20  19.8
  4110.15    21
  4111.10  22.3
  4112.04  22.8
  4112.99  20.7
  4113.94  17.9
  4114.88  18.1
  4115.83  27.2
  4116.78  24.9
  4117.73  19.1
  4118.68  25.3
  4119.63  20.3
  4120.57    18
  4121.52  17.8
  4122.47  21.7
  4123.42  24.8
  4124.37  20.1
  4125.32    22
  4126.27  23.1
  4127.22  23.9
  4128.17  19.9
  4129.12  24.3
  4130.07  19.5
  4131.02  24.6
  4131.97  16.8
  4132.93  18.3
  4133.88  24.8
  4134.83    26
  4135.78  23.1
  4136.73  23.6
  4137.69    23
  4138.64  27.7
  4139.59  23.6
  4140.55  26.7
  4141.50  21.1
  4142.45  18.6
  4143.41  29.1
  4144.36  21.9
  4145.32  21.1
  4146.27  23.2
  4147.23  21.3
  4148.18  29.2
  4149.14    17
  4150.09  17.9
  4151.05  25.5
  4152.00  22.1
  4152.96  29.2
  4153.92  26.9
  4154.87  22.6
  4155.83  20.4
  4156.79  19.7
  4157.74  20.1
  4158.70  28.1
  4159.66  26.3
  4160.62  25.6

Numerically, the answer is 3.9 angstrom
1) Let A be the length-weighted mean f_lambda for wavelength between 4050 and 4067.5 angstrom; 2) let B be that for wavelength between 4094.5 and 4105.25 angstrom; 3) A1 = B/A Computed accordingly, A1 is 0.84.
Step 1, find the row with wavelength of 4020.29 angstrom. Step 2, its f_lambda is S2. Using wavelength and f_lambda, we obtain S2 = 22.5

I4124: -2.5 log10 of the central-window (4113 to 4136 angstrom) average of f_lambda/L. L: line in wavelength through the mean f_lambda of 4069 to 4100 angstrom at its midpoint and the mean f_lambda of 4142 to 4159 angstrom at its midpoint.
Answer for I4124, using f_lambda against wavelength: 0.02 mag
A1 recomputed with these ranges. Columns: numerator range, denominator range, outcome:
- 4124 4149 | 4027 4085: 1.01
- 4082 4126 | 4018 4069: 0.90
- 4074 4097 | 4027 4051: 0.90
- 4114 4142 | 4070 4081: 1.05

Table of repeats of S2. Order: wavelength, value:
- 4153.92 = 26.9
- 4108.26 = 20.8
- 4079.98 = 17.3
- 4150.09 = 17.9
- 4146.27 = 23.2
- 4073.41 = 22.7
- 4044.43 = 21.5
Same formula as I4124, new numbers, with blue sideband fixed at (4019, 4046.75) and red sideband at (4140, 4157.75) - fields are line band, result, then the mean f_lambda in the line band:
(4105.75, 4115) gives 0.101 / 20.9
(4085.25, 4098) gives 0.111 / 20.8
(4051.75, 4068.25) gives 0.043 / 22.2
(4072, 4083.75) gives 0.082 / 21.4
